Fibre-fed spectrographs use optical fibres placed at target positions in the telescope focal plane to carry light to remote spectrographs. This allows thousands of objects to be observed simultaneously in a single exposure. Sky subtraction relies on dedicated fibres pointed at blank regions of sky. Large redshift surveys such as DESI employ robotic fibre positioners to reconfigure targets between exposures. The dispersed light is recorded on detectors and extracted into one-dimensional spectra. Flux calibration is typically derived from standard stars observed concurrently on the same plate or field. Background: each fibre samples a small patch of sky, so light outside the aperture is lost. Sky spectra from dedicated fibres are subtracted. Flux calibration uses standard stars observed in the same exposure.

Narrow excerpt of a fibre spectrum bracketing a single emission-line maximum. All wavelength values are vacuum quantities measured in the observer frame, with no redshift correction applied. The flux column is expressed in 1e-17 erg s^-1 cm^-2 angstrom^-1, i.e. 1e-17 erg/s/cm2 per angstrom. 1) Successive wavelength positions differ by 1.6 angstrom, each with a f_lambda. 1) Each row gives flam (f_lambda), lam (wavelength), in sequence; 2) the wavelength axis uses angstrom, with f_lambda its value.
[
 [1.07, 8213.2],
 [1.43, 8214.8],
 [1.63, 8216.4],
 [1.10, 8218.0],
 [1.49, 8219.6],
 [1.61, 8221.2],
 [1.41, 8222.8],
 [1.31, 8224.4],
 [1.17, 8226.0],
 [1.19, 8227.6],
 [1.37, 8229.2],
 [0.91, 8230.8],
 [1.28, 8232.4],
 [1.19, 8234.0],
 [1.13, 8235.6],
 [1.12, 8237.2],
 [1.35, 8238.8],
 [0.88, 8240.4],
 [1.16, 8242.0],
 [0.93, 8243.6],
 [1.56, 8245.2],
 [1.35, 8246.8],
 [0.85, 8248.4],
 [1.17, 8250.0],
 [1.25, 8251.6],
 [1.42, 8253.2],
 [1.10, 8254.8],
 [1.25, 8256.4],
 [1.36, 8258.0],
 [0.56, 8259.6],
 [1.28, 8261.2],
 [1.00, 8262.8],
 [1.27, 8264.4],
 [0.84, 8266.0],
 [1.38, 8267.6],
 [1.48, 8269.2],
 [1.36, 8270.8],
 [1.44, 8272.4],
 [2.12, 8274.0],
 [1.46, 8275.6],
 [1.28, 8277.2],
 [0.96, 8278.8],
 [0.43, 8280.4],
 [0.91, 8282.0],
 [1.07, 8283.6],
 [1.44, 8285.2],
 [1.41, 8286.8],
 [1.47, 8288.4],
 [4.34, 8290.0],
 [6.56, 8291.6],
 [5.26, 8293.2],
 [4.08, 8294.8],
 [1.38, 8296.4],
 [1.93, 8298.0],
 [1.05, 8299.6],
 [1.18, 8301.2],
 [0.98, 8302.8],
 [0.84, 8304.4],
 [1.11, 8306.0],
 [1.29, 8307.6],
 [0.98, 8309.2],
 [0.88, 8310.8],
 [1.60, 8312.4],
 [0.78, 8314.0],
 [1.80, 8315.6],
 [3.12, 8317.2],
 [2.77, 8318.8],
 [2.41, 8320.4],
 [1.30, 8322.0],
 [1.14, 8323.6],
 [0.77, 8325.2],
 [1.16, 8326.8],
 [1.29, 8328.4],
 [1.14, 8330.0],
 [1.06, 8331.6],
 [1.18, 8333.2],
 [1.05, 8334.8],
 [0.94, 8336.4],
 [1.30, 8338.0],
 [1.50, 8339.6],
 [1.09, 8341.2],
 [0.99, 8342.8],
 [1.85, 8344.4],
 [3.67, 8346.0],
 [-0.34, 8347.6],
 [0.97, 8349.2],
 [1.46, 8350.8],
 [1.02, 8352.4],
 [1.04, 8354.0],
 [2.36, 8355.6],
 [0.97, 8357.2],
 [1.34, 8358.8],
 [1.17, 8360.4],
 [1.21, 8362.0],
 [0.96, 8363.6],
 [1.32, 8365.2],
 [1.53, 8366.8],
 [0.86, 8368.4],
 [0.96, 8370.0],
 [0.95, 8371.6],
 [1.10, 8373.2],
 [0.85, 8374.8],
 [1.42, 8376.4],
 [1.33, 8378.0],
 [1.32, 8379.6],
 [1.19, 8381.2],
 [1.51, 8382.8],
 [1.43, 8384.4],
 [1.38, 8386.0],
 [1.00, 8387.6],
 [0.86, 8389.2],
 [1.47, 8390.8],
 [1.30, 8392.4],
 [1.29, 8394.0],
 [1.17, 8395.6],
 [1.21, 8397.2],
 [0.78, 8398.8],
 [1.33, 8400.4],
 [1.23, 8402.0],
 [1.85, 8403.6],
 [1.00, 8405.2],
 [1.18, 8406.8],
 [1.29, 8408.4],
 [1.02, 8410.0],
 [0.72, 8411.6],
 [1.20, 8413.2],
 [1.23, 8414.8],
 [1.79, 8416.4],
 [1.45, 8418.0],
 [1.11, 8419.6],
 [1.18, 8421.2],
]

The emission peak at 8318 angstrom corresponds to [N II]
